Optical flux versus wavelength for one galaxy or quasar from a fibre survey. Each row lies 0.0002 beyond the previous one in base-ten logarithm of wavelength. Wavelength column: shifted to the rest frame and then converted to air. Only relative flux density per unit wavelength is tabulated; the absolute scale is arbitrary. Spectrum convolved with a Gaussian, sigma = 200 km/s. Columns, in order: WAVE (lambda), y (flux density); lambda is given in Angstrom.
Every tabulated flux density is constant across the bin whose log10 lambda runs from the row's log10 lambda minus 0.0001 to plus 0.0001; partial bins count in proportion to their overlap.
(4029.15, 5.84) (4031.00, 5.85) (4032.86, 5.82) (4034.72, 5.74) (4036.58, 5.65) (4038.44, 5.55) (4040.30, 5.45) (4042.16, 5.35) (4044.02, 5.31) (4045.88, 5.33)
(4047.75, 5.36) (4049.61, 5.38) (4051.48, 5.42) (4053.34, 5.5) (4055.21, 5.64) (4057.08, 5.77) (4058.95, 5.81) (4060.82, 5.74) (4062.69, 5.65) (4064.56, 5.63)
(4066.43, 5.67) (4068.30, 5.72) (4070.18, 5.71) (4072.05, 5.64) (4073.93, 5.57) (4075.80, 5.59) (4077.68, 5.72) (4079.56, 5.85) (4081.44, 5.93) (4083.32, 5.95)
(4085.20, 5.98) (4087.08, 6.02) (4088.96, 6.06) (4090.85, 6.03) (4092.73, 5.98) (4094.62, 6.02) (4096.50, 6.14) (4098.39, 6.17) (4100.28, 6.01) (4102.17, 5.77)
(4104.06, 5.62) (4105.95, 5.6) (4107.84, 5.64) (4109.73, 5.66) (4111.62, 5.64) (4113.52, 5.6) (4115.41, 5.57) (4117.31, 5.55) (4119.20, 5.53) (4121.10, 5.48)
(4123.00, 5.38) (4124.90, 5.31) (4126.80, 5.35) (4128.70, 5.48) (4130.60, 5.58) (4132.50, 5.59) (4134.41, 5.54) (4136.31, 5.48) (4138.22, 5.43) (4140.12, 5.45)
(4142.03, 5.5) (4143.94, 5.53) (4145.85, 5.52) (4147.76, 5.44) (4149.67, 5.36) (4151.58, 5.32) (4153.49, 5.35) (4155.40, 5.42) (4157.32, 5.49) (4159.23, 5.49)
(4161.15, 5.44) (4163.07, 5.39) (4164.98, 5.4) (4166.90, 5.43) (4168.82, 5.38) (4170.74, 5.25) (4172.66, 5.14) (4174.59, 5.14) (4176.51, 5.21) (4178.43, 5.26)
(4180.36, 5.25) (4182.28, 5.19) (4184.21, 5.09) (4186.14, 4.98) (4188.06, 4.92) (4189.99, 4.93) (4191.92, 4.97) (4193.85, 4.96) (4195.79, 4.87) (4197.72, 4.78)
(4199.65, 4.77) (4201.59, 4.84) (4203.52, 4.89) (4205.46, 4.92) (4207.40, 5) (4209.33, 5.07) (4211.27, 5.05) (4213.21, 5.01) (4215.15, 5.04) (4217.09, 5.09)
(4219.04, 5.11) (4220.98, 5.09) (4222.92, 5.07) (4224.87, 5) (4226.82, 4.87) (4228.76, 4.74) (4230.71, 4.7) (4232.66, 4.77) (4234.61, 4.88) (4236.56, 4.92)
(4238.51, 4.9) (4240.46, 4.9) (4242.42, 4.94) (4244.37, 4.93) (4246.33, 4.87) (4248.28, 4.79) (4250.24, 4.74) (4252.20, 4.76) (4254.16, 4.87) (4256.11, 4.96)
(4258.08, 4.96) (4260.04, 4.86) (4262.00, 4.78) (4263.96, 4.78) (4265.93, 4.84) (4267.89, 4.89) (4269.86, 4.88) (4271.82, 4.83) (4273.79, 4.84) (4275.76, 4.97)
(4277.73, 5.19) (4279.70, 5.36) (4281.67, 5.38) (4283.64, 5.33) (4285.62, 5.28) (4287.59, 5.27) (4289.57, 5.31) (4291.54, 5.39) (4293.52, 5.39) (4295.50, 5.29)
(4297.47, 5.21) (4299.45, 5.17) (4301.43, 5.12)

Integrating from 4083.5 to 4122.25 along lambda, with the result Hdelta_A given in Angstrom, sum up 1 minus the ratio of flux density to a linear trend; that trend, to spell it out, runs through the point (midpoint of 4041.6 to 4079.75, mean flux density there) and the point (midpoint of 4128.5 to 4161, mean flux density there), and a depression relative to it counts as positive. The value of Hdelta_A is -1.9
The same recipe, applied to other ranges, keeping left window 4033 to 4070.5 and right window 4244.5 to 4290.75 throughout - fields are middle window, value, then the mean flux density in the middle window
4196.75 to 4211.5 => 0.72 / 4.91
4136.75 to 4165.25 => -0.71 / 5.44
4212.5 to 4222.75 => 0.11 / 5.07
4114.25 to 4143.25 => -0.64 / 5.48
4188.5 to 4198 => 0.51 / 4.91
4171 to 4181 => 0.07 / 5.2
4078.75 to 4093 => -1.29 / 5.98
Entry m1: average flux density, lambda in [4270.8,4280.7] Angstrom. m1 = 5.04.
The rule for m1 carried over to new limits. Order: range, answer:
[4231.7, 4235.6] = 4.83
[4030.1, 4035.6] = 5.8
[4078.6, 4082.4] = 5.89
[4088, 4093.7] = 6.02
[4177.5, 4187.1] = 5.15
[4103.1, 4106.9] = 5.61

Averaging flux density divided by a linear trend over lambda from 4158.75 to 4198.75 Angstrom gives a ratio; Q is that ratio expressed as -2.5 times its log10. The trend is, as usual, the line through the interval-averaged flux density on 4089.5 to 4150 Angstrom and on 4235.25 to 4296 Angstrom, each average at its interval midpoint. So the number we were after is 0.045 mag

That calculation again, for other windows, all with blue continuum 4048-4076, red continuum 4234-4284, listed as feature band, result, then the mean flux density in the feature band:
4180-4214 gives 0.039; 4.97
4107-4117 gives -0.033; 5.62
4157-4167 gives -0.034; 5.44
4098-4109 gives -0.058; 5.78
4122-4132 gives -0.007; 5.43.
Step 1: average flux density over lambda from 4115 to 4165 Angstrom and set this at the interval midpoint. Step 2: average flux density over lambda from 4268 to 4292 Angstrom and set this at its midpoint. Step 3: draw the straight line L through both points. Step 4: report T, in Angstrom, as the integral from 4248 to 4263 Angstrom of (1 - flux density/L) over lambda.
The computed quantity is 1.05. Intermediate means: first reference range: 5.46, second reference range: 5.15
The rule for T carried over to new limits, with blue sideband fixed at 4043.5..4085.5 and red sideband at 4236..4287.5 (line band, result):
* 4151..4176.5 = -0.3 Angstrom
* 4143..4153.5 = -0.1 Angstrom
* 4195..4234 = 1.4 Angstrom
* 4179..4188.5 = 0.2 Angstrom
